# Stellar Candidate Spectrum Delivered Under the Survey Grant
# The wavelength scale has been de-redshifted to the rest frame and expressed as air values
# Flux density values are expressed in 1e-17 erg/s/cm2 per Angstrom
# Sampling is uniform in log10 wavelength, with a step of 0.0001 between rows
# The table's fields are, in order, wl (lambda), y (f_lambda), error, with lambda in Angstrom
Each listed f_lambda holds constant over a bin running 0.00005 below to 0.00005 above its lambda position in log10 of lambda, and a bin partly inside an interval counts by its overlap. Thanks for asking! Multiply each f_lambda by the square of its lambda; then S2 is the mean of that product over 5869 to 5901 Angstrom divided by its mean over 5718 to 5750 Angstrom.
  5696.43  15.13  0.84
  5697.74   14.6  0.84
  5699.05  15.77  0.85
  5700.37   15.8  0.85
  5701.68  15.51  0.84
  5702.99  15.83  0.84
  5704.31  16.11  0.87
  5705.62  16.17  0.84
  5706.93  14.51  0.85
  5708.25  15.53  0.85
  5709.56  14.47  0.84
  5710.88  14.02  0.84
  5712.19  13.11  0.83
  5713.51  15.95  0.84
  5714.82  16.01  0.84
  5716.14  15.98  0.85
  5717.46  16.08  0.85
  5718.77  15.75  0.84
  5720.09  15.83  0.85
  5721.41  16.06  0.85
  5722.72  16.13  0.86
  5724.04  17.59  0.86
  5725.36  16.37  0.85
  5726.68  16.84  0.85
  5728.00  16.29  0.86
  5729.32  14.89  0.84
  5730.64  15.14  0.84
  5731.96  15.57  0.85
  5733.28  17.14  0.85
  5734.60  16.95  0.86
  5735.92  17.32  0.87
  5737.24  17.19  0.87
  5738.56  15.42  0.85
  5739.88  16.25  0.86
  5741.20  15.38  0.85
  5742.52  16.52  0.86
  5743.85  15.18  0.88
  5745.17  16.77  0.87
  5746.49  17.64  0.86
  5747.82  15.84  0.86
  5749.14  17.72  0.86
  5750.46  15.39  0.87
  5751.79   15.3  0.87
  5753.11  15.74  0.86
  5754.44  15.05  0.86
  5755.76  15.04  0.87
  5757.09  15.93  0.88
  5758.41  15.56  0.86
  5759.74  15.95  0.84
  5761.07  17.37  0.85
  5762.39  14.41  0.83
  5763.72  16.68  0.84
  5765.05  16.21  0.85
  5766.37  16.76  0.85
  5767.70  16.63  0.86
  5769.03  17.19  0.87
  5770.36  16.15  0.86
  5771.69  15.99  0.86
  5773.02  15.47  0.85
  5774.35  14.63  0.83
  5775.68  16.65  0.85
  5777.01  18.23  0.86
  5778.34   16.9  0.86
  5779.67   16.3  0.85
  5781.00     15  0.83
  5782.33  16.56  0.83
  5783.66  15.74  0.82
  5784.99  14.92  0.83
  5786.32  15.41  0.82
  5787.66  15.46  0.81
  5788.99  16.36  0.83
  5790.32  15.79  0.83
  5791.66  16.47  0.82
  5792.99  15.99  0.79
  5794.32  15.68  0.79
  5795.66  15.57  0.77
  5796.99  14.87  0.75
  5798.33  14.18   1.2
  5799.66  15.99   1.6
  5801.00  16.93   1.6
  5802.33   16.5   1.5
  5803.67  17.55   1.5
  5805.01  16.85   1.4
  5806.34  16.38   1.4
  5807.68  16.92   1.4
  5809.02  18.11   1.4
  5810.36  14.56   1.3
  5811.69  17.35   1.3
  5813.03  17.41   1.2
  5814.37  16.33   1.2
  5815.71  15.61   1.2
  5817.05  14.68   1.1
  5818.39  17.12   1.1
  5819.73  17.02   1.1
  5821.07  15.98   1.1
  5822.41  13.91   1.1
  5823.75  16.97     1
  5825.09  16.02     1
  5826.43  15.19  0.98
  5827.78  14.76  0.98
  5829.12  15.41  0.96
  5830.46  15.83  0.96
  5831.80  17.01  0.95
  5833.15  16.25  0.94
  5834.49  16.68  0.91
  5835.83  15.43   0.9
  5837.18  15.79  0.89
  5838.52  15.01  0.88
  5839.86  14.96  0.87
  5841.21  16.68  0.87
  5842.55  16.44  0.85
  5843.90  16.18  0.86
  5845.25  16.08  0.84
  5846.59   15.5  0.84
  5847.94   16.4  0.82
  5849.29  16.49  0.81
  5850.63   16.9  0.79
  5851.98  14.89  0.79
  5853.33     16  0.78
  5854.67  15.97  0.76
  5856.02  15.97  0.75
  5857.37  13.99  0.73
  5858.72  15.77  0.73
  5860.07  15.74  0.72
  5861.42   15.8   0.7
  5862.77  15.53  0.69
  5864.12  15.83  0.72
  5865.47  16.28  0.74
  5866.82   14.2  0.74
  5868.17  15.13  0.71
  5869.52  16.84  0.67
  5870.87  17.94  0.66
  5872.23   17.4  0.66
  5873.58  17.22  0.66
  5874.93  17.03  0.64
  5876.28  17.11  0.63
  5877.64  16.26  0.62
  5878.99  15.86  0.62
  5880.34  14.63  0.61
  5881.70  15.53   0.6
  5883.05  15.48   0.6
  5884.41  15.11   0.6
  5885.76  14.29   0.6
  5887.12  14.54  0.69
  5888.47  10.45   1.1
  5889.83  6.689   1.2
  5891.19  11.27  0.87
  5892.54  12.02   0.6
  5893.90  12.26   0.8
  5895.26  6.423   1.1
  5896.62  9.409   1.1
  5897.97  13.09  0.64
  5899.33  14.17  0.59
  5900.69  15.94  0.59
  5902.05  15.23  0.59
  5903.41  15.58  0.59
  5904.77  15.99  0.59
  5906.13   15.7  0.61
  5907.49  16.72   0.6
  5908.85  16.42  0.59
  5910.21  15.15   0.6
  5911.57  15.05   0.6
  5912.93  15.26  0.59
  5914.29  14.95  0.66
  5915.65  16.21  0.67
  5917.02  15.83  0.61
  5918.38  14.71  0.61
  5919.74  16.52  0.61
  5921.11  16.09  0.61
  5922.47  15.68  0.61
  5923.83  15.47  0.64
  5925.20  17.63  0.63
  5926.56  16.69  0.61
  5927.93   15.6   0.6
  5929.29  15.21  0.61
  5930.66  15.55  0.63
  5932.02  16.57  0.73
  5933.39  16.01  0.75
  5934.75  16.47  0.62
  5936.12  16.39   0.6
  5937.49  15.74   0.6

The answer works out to 0.9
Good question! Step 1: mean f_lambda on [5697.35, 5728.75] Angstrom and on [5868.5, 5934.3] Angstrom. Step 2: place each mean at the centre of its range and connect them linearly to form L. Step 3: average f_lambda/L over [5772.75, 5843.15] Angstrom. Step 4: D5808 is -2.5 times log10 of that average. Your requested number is -0.051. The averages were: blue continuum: 15.7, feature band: 16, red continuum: 14.9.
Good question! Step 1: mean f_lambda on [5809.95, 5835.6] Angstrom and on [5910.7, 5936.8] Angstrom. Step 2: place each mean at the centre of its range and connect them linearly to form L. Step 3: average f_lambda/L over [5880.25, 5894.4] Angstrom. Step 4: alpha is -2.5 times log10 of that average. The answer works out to 0.232 mag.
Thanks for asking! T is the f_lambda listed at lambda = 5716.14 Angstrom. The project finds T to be 15.98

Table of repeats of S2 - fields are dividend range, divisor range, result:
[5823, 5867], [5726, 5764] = 1.02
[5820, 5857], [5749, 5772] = 1.02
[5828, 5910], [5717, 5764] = 0.98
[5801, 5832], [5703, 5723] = 1.09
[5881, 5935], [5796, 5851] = 0.93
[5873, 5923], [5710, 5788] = 0.95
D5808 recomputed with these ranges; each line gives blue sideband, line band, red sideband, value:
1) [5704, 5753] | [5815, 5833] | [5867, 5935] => -0.029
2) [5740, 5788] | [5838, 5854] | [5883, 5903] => -0.166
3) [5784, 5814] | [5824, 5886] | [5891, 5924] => -0.043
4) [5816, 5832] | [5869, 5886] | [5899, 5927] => -0.032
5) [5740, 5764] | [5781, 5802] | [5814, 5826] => 0.016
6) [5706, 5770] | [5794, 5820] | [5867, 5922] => -0.060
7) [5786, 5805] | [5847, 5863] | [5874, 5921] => -0.054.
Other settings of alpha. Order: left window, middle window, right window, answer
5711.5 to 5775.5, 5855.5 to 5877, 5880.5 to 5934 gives -0.08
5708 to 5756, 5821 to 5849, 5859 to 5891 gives -0.03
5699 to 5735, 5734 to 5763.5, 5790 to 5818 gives -0.01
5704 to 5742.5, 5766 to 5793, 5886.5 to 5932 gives -0.05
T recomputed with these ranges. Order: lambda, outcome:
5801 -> 16.93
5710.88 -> 14.02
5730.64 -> 15.14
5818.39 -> 17.12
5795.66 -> 15.57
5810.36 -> 14.56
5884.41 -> 15.11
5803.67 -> 17.55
